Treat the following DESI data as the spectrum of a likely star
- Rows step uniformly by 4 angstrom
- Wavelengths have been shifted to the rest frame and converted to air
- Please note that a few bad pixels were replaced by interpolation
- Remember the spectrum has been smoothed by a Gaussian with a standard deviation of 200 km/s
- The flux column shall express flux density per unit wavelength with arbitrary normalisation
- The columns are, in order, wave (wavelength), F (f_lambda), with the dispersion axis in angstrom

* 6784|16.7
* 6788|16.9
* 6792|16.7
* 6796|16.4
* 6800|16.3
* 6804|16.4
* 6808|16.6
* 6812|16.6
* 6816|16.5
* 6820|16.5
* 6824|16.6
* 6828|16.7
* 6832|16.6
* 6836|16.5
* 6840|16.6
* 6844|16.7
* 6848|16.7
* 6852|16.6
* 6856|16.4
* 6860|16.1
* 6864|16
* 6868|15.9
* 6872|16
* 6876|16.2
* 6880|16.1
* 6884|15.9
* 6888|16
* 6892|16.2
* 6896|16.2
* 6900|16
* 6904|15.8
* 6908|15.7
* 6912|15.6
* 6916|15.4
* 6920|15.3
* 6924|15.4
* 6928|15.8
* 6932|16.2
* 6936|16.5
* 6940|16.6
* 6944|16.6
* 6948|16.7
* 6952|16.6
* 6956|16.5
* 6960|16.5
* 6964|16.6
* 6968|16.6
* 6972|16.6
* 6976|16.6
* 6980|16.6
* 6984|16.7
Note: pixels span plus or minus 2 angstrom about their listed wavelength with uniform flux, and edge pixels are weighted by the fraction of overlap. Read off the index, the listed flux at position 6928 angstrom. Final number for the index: 15.8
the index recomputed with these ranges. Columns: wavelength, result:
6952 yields 16.6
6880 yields 16.1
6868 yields 15.9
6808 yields 16.6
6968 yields 16.6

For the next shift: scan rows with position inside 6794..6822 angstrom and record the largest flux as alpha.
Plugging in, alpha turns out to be 16.6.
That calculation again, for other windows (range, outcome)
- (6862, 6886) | 16.2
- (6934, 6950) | 16.7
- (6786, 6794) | 16.9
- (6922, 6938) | 16.5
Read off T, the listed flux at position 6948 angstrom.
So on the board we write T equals 16.7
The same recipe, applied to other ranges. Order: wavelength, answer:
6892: 16.2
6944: 16.6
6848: 16.7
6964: 16.6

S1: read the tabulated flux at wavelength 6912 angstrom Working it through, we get 15.6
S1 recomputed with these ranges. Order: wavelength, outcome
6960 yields 16.5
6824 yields 16.6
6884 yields 15.9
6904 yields 15.8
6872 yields 16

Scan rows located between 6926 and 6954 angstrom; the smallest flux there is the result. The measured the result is 15.8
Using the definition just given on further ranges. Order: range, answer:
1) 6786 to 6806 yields 16.3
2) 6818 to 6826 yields 16.5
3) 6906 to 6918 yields 15.4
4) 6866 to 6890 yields 15.9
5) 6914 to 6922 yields 15.3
